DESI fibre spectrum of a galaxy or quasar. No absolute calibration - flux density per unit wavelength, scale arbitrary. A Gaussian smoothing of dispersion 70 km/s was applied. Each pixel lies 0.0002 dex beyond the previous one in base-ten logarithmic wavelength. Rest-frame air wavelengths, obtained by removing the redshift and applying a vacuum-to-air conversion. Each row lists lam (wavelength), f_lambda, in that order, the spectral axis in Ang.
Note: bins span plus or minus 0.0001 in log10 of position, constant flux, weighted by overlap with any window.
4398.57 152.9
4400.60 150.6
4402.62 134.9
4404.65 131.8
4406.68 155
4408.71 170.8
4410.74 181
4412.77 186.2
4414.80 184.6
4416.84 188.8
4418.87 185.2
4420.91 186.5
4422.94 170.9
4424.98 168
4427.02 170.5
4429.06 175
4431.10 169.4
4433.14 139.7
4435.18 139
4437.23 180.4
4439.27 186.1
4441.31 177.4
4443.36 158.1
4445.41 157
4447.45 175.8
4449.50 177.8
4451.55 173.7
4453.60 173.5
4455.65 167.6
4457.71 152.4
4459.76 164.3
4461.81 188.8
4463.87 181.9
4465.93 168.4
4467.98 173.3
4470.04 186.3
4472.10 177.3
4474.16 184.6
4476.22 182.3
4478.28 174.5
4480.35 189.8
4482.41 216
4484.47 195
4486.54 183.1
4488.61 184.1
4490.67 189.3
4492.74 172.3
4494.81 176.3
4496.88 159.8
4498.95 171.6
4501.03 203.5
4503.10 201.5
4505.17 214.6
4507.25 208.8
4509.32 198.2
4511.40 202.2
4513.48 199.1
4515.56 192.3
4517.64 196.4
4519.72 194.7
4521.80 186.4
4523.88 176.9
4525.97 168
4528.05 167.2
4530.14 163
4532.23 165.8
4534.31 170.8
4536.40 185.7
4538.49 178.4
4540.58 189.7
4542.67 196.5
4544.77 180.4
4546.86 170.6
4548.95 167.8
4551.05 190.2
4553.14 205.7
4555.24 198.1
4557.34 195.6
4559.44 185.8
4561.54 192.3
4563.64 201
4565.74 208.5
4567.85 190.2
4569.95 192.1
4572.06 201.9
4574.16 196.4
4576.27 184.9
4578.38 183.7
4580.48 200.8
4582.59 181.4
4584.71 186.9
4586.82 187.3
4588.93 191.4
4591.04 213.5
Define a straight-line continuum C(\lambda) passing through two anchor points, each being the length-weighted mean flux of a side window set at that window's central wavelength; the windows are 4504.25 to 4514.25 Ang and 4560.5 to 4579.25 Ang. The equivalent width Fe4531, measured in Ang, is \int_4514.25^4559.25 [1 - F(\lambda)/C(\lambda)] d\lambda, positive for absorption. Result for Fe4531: 3.8 Ang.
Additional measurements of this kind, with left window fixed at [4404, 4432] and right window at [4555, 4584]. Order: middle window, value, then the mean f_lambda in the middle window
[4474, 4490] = -0.60 Ang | 189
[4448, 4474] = 0.75 Ang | 174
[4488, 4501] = 0.44 Ang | 177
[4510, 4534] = 0.57 Ang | 183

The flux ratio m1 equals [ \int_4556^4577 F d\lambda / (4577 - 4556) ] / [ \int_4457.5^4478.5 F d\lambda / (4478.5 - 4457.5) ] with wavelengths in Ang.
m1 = 1.10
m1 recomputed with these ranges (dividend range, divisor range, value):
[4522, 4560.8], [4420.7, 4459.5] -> 1.08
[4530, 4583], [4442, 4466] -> 1.11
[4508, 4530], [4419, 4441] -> 1.11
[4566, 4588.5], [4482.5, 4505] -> 1.03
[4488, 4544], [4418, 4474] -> 1.08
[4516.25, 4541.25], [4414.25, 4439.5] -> 1.04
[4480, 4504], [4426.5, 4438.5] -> 1.15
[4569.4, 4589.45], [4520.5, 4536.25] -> 1.11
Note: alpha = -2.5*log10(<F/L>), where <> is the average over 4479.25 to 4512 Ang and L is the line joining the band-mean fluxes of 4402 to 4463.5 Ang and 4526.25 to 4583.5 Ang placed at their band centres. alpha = -0.08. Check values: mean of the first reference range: 169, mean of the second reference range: 187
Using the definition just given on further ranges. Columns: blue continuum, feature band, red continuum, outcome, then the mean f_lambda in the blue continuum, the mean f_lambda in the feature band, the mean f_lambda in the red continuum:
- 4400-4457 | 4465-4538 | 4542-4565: -0.03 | 168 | 185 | 190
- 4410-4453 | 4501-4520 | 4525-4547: -0.15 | 173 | 201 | 176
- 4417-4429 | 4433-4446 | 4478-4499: 0.09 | 177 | 164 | 184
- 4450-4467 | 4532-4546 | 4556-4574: 0.05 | 172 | 182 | 196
